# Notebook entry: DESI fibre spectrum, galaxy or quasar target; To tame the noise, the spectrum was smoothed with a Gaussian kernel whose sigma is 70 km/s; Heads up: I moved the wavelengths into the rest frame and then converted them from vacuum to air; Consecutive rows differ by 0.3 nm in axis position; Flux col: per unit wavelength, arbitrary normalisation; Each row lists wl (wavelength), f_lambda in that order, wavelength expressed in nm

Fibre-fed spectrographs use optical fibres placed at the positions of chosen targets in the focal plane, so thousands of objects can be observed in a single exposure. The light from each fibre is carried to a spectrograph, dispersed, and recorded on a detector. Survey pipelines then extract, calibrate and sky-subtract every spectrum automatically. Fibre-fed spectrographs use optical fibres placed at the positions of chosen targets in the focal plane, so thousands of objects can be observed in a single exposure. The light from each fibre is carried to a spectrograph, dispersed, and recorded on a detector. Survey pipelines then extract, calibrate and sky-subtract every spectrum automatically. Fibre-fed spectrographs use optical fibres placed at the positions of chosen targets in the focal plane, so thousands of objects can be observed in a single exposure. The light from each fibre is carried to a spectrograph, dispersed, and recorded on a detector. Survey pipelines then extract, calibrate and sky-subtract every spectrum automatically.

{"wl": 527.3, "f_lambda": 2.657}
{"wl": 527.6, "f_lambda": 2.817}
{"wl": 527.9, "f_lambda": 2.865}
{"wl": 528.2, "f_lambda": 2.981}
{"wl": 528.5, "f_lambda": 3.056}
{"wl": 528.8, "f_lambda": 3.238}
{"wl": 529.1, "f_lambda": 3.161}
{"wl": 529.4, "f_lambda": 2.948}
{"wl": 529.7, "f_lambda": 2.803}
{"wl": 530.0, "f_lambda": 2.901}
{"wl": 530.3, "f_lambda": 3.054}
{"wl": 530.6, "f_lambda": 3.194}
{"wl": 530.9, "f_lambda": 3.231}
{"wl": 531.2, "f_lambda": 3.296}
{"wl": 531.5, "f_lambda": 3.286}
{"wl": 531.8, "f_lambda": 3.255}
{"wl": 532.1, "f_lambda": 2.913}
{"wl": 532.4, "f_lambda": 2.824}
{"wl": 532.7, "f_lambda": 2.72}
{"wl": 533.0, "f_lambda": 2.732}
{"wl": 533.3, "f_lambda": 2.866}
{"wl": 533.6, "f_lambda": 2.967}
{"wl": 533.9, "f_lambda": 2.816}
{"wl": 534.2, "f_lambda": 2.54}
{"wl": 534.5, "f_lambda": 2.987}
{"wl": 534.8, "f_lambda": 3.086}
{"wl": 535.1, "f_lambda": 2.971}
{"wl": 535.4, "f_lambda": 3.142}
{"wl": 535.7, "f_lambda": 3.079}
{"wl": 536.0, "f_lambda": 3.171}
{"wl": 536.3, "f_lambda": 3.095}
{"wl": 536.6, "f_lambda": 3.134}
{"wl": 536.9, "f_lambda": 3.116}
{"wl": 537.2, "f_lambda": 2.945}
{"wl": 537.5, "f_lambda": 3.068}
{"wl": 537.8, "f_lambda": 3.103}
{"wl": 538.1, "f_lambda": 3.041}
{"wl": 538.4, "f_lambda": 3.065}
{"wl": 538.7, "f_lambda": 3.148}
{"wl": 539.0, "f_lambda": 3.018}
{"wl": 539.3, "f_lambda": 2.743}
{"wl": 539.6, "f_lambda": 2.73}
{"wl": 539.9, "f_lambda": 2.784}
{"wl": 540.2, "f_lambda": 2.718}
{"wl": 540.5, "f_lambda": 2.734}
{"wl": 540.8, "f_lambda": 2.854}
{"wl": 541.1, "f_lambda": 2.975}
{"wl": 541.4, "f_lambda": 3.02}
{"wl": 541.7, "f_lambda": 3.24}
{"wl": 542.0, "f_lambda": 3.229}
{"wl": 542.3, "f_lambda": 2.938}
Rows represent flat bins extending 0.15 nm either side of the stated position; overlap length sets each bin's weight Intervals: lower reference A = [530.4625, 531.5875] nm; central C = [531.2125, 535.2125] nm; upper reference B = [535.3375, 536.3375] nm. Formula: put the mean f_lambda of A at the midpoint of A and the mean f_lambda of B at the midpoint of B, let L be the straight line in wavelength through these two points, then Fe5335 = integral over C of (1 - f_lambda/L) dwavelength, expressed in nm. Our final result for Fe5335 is 0.33 nm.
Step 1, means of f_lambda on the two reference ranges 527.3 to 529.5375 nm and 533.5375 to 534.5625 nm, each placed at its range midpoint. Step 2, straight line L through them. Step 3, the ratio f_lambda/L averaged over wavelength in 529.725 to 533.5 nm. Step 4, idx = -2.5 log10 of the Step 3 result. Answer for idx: -0.05 mag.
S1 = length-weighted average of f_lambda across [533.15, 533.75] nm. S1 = 2.92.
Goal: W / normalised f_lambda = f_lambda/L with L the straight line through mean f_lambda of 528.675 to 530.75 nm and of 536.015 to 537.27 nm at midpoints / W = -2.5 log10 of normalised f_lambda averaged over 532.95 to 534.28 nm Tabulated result 0.10 mag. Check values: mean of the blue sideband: 3.04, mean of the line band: 2.8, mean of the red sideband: 3.09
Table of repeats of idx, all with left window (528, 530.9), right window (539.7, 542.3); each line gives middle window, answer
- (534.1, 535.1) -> 0.03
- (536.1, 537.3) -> -0.04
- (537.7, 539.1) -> -0.04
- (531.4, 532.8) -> 0.01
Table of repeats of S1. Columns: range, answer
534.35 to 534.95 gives 3.04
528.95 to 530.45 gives 2.97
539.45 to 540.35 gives 2.74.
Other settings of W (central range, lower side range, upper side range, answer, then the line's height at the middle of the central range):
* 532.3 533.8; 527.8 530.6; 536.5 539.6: 0.07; 3.02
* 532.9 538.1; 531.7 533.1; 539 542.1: -0.04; 2.89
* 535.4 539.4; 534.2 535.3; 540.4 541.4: -0.05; 2.93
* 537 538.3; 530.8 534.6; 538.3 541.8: -0.04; 2.93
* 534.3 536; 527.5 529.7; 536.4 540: -0.02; 3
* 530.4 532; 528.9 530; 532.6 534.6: -0.12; 2.9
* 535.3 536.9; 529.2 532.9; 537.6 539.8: -0.05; 3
